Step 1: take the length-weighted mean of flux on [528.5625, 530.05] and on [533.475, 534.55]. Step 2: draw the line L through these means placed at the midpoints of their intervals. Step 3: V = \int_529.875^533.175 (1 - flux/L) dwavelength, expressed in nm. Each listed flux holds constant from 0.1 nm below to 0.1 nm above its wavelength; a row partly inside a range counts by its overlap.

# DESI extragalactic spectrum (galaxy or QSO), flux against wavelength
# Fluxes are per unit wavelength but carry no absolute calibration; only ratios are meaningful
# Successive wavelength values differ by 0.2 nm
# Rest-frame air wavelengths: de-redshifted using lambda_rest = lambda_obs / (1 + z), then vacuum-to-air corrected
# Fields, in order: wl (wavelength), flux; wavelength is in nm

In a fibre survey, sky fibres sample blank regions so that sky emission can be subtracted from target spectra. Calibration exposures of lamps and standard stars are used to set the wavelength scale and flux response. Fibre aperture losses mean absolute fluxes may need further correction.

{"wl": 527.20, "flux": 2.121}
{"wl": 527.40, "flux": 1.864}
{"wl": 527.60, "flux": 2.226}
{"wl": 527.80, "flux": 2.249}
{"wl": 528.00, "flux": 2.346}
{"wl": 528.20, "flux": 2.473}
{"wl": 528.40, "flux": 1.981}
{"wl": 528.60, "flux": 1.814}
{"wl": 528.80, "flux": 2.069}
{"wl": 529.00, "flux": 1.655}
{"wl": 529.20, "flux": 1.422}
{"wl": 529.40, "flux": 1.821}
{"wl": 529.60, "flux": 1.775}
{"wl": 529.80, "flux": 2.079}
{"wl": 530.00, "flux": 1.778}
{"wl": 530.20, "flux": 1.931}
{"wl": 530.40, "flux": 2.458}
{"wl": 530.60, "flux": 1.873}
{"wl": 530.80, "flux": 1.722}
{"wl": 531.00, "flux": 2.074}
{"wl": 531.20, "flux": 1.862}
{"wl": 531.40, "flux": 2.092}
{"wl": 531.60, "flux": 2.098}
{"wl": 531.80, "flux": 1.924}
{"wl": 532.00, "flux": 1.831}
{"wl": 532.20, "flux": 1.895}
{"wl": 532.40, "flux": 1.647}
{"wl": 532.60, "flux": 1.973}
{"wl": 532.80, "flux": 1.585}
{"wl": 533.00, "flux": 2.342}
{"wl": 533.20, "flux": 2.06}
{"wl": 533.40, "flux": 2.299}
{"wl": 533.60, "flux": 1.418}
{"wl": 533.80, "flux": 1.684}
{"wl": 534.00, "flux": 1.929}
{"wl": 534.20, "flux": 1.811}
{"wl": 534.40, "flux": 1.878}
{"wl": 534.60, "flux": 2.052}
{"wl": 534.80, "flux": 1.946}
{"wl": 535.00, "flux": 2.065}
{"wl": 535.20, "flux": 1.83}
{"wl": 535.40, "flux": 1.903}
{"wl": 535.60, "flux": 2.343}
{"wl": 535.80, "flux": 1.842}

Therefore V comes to -0.29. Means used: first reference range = 1.8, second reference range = 1.77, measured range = 1.95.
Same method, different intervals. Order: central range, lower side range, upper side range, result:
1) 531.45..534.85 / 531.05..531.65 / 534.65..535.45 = 0.128 nm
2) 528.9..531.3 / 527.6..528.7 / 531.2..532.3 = 0.216 nm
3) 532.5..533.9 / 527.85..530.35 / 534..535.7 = 0.041 nm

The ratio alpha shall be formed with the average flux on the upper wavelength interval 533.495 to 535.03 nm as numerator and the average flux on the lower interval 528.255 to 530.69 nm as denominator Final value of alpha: 1.0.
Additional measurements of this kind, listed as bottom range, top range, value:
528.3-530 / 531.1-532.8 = 1.04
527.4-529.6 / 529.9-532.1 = 0.99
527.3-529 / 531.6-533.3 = 0.91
